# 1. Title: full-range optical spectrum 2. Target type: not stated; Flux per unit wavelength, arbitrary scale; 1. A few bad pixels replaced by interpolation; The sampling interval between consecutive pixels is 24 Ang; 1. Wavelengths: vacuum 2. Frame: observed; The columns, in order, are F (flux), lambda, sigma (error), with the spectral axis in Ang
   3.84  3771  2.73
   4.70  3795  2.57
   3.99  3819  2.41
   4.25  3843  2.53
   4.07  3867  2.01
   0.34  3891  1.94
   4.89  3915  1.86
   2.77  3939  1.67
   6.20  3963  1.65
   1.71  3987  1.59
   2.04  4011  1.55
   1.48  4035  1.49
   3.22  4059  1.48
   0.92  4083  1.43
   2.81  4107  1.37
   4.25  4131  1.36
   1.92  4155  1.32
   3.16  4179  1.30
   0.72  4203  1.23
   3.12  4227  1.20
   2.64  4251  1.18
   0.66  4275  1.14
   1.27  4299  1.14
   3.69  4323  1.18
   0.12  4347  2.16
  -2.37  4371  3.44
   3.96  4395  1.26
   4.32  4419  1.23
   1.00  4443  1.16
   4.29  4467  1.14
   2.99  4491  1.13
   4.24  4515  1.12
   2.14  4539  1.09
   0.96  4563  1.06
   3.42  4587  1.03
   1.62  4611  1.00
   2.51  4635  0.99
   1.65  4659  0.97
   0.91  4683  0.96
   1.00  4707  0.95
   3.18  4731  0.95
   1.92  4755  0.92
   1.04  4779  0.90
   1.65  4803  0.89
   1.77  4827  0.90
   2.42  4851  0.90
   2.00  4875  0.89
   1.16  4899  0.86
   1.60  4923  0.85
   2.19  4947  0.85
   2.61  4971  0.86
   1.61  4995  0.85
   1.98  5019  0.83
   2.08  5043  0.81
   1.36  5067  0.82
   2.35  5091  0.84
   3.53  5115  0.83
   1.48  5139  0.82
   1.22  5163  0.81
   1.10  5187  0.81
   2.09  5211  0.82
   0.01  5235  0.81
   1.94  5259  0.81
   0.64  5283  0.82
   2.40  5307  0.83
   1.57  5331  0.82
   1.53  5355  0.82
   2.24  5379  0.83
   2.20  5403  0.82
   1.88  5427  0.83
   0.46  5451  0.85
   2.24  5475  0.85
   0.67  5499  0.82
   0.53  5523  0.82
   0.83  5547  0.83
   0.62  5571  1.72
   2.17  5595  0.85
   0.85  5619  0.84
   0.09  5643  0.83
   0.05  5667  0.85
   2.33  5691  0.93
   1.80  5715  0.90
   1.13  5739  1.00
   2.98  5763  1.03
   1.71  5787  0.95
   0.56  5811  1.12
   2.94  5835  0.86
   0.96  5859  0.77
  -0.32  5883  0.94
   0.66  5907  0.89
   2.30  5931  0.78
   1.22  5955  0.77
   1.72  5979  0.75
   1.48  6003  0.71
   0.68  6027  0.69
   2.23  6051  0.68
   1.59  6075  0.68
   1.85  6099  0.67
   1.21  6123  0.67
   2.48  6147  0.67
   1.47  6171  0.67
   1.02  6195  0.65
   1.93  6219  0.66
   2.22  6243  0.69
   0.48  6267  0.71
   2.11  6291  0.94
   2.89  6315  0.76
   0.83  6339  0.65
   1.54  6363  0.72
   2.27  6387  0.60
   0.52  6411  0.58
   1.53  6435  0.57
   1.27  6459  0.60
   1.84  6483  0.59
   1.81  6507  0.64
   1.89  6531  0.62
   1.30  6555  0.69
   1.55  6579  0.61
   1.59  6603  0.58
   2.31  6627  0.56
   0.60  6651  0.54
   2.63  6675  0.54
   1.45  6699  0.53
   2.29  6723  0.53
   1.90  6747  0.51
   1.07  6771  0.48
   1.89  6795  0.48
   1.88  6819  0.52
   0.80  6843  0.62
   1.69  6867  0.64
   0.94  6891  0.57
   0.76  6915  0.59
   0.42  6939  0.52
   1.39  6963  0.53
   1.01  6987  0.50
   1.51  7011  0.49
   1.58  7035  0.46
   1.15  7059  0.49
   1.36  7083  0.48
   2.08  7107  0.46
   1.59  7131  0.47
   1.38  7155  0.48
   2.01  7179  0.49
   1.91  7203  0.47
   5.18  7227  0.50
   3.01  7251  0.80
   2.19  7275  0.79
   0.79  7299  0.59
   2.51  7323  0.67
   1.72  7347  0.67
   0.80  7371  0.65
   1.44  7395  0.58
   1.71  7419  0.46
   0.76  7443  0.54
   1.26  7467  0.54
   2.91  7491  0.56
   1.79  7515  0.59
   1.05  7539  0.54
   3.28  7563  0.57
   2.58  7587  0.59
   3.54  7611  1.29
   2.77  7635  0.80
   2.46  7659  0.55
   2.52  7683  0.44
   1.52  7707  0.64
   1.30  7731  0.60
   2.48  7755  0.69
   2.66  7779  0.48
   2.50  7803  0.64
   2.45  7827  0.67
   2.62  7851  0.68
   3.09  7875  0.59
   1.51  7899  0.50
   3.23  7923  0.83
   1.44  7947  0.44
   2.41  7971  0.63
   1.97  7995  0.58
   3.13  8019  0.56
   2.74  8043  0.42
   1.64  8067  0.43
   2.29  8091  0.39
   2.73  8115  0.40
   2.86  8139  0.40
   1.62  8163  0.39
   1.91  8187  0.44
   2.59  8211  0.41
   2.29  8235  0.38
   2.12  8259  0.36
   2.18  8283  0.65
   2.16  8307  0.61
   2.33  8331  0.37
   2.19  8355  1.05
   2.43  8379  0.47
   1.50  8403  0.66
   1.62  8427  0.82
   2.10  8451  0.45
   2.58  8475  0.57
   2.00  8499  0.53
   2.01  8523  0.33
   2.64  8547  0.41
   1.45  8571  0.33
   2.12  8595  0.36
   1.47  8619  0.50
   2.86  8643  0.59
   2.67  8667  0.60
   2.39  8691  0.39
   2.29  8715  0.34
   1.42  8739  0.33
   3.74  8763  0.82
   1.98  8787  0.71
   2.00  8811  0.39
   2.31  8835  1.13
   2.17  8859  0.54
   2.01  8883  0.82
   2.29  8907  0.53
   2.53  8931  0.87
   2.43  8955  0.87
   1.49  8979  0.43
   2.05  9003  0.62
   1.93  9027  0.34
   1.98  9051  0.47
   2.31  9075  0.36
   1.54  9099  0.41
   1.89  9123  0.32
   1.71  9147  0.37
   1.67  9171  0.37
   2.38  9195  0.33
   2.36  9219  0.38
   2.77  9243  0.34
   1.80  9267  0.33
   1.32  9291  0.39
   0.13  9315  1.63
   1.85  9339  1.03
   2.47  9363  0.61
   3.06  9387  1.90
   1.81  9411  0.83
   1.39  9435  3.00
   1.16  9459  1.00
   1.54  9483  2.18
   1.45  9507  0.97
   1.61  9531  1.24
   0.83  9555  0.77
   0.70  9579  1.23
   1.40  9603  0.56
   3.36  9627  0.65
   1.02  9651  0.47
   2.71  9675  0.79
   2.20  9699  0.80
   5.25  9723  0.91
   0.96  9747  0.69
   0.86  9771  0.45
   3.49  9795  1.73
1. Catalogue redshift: 0.941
